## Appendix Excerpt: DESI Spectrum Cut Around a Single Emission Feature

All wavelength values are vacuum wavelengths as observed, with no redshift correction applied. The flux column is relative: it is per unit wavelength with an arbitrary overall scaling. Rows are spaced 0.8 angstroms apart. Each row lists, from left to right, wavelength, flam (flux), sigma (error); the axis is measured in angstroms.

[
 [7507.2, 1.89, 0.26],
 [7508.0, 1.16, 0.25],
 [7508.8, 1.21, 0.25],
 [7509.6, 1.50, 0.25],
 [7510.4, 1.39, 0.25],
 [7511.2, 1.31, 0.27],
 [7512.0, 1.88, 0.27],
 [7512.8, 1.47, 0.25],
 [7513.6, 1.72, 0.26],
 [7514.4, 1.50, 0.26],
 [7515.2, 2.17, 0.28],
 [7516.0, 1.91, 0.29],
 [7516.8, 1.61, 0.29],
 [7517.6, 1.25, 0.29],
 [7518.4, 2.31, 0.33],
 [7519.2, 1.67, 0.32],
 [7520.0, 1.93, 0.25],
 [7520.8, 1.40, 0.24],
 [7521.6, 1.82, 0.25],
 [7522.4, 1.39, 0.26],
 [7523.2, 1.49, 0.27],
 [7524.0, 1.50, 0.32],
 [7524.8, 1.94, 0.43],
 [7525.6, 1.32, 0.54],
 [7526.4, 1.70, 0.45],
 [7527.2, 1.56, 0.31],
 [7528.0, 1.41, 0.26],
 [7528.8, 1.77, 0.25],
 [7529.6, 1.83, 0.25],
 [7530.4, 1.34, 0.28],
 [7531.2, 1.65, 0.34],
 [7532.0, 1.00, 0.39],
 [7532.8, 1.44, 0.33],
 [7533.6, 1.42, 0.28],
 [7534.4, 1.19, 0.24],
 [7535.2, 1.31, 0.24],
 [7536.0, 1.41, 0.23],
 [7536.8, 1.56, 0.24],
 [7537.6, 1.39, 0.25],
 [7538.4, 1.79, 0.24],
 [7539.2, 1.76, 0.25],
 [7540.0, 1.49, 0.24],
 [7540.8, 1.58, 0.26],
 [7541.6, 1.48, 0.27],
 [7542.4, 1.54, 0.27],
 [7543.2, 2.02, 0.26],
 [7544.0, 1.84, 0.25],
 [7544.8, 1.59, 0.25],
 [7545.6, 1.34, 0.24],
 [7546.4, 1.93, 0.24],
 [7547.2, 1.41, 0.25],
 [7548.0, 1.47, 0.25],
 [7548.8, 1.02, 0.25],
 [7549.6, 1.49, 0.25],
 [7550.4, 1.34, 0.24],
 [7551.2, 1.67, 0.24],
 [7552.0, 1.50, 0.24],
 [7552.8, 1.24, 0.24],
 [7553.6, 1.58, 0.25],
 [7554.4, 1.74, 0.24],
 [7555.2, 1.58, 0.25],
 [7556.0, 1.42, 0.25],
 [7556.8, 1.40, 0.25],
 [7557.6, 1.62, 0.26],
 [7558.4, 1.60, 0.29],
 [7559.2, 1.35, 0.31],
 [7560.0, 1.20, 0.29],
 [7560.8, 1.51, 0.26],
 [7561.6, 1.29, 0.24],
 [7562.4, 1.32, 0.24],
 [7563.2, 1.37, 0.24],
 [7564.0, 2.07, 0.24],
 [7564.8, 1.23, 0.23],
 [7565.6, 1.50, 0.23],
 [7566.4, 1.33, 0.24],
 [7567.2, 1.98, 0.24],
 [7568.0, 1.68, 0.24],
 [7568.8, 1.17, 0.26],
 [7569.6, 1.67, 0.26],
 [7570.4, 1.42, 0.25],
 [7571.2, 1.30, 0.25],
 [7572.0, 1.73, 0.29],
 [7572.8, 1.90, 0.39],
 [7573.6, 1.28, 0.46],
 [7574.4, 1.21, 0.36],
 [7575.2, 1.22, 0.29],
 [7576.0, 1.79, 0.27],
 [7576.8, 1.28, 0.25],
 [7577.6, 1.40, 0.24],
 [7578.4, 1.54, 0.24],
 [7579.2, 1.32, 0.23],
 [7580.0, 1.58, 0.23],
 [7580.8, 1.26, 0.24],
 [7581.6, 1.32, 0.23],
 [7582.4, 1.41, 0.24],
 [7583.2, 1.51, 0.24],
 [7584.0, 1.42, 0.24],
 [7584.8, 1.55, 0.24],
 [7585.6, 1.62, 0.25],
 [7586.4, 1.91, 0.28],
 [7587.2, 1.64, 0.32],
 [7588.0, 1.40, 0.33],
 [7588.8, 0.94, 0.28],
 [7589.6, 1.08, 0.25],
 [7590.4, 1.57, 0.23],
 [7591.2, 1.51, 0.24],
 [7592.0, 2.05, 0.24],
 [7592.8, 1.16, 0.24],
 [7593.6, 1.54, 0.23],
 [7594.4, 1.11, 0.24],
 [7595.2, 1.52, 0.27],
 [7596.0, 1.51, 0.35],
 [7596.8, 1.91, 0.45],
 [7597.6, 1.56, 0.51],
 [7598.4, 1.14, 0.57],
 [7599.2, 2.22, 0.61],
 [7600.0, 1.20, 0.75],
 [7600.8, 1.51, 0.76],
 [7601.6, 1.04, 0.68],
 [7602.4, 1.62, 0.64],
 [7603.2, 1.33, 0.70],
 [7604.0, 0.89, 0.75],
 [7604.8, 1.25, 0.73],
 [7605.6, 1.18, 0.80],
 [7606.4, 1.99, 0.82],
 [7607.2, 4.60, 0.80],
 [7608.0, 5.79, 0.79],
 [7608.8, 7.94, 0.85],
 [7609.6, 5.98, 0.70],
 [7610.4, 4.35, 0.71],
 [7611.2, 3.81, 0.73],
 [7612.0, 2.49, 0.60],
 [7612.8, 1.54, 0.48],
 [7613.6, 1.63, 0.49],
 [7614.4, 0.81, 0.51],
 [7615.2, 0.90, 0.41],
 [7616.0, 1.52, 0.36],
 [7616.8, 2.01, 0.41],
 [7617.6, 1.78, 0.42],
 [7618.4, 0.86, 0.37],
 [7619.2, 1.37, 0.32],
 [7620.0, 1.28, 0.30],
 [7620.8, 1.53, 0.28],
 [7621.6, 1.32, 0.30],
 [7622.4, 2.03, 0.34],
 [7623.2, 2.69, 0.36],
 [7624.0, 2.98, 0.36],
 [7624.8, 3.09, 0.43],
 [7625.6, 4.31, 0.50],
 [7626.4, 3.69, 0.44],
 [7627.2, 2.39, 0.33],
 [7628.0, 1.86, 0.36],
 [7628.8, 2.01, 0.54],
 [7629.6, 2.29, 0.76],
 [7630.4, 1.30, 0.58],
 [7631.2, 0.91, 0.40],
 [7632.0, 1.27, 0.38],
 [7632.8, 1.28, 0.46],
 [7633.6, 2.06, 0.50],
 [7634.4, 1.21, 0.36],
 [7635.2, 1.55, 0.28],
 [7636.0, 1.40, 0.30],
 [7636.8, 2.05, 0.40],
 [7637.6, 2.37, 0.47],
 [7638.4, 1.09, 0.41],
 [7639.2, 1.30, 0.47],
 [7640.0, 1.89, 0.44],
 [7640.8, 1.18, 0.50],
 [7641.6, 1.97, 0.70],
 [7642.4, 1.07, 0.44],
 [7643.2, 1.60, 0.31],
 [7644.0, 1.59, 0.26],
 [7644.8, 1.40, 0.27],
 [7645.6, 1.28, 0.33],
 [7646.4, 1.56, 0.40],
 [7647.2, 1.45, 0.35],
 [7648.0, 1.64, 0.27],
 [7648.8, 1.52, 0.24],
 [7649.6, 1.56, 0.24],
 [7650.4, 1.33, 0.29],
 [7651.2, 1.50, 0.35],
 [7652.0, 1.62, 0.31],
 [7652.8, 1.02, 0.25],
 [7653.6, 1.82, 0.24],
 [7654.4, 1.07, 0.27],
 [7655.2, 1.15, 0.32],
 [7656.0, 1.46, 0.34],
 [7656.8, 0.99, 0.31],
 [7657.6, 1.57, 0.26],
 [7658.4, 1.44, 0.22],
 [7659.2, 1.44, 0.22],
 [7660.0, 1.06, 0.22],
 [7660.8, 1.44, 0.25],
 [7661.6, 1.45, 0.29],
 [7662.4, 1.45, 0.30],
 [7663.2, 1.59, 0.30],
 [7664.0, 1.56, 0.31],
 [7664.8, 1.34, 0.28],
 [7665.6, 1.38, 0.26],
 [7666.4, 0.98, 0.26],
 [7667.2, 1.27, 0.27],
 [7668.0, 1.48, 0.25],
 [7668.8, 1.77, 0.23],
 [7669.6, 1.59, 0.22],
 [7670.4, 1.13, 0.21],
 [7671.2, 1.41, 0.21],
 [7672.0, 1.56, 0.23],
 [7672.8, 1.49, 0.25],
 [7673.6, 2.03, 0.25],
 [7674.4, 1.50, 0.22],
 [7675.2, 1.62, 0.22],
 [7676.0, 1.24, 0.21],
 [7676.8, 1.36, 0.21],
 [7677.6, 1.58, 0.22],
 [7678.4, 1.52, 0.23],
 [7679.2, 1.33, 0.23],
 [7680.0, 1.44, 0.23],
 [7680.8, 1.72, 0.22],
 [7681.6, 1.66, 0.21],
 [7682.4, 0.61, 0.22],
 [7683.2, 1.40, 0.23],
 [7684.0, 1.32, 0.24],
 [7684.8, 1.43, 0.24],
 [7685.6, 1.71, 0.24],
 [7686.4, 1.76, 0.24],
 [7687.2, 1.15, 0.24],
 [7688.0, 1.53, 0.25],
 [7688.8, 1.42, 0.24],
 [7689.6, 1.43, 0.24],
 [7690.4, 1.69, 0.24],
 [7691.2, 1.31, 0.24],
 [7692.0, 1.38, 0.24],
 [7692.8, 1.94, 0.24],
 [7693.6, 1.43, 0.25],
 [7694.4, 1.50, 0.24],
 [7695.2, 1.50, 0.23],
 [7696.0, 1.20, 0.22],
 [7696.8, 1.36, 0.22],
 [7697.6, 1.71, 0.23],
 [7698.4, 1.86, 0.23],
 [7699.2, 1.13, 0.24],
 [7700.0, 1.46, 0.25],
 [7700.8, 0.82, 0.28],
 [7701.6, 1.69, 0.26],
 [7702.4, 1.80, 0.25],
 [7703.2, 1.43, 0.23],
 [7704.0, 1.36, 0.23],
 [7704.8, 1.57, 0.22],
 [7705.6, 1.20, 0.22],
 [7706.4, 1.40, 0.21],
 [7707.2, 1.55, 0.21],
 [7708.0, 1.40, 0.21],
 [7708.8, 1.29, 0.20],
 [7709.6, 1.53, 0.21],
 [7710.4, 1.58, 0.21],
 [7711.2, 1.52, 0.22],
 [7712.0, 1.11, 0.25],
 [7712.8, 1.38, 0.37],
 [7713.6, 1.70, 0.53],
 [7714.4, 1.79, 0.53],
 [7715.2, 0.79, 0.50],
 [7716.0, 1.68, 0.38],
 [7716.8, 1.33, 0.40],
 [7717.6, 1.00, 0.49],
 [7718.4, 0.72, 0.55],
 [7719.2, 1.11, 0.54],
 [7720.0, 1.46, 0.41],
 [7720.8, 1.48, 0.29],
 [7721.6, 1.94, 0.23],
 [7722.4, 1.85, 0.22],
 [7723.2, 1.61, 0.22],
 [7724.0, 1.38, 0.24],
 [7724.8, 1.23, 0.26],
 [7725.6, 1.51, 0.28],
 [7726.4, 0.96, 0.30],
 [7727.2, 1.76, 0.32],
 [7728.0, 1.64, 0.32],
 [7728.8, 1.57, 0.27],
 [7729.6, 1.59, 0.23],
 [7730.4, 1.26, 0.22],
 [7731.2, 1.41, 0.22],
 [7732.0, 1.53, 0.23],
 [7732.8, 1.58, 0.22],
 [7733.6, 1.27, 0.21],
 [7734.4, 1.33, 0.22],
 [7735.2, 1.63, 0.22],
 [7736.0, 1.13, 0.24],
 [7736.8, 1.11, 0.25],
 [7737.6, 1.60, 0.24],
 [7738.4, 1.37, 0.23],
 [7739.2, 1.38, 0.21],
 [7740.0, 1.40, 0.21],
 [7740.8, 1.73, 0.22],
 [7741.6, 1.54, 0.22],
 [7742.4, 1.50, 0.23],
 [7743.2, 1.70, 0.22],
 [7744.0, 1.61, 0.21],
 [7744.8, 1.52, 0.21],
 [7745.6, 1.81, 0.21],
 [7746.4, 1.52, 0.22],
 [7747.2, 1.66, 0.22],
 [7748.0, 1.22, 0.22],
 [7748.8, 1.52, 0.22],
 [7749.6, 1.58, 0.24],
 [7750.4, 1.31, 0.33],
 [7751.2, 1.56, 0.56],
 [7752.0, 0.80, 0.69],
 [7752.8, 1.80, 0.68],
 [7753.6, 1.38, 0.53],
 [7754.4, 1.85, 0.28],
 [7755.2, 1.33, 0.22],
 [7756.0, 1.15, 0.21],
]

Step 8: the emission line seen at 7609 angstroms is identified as [S II]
